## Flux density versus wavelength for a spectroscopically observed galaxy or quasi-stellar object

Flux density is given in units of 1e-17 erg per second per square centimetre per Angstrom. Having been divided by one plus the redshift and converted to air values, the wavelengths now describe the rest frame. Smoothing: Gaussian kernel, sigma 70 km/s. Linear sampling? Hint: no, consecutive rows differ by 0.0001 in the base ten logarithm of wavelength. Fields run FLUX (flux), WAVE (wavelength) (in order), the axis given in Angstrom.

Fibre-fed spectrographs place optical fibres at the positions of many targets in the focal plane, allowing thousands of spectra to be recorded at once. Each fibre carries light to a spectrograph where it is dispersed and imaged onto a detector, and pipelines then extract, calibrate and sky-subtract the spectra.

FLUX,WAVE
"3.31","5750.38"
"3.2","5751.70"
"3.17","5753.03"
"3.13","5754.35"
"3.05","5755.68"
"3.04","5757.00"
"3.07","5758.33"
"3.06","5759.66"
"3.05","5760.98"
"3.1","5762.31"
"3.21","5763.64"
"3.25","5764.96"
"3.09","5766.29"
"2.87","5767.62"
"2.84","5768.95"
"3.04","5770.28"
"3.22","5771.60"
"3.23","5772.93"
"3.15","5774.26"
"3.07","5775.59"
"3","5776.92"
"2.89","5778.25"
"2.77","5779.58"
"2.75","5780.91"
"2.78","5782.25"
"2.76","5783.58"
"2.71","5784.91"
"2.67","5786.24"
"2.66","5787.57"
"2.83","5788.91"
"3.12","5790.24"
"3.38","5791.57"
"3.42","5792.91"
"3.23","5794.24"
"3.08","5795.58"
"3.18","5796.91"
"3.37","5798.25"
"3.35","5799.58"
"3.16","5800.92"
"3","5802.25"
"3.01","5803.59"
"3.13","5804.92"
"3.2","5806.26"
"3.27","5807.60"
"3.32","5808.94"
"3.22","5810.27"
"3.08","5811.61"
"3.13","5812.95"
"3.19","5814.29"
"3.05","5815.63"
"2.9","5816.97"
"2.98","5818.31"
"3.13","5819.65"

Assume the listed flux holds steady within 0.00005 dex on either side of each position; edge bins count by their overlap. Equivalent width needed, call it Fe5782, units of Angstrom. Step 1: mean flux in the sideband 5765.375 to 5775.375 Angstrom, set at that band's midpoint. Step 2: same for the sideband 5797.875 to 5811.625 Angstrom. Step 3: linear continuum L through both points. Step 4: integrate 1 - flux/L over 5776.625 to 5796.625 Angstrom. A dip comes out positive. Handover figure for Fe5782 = 1.2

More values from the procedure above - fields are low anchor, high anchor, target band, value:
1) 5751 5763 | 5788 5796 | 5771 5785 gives 0.8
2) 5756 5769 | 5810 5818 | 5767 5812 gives 0.3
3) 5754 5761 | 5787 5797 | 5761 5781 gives 0.3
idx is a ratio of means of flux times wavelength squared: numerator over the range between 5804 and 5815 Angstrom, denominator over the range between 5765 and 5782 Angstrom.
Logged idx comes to 1.08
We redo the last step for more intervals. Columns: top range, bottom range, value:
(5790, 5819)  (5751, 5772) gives 1.04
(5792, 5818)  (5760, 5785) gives 1.07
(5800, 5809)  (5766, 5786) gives 1.08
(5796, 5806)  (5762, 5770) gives 1.05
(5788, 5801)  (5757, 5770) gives 1.06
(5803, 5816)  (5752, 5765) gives 1.04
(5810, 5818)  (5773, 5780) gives 1.04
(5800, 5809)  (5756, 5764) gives 1.04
